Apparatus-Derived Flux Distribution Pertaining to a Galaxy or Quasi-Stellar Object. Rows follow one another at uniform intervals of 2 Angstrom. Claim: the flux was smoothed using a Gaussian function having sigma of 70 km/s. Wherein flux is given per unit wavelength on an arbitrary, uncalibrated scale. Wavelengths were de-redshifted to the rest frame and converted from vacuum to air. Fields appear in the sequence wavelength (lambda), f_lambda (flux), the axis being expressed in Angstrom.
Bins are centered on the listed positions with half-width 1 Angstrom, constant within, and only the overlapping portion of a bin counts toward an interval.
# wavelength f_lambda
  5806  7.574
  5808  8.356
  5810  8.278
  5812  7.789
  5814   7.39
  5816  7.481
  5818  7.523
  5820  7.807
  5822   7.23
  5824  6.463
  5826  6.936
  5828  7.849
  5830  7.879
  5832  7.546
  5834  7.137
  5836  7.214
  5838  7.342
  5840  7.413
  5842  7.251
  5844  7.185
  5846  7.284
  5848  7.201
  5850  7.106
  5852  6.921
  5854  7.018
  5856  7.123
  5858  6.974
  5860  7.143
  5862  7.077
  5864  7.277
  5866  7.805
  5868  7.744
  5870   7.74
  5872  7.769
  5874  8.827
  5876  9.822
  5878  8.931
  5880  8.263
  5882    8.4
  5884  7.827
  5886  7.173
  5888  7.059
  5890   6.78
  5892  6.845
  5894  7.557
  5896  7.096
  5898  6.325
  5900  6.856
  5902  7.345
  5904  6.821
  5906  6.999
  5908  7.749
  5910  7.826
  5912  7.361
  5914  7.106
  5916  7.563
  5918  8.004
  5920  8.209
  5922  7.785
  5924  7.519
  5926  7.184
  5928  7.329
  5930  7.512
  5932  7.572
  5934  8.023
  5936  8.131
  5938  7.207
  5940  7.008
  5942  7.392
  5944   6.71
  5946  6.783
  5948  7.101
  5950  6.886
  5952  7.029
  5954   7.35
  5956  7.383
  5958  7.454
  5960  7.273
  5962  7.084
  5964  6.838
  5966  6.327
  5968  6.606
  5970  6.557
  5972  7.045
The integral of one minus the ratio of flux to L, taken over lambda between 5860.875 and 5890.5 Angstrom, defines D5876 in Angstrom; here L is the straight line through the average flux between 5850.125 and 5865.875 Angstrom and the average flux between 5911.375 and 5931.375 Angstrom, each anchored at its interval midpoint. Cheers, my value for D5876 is -2.8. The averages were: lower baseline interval 7.12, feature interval 7.92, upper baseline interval 7.56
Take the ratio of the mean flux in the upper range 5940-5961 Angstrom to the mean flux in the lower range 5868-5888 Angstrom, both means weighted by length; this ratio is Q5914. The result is 0.9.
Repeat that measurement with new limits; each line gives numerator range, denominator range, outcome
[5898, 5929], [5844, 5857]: 1.04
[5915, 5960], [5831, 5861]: 1.03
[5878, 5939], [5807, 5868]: 1.01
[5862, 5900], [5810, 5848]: 1.04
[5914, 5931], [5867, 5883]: 0.90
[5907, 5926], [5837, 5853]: 1.06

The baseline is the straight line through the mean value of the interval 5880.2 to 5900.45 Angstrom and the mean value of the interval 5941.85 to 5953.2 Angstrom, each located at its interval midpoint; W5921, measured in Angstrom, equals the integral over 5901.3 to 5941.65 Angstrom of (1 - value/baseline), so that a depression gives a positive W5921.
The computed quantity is -2.42 Angstrom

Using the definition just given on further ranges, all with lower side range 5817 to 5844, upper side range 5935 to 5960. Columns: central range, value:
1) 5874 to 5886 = -2.06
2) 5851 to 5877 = -1.17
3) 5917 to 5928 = -0.71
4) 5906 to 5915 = -0.25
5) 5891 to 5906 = 0.59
